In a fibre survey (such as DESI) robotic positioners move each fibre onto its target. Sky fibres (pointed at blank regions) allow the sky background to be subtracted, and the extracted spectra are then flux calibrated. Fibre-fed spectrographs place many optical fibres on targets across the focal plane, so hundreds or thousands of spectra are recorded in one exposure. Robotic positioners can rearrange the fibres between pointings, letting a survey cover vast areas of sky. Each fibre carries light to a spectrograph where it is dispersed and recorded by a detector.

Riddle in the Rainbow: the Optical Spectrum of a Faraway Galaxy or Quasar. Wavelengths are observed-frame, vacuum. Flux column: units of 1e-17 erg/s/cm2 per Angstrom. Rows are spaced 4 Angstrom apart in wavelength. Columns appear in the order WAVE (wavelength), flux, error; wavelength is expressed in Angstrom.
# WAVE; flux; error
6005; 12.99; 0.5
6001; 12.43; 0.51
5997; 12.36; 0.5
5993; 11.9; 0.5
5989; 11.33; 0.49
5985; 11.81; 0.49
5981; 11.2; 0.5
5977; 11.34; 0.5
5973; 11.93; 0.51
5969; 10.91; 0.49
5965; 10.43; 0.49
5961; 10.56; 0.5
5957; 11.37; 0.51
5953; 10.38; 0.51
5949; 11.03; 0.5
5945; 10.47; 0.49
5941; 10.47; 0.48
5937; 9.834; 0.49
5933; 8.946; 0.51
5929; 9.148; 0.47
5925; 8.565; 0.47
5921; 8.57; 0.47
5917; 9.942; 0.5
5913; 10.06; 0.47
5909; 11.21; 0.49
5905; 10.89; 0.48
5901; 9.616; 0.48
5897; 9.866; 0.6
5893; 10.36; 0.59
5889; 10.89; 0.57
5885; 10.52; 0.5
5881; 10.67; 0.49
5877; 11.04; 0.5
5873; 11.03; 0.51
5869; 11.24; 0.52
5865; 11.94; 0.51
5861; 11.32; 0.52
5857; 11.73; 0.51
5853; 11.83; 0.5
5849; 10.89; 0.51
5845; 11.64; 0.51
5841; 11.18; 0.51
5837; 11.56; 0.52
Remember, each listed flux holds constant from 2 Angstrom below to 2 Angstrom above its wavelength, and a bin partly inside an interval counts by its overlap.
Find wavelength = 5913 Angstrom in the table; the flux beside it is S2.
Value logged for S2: 10.06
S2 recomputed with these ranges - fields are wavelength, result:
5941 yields 10.47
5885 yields 10.52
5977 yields 11.34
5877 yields 11.04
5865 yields 11.94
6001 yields 12.43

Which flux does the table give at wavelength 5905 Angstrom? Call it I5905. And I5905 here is 10.89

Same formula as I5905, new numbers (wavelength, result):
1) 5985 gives 11.81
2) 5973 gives 11.93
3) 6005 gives 12.99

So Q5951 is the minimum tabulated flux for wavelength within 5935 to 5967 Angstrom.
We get 9.834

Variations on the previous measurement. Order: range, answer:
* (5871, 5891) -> 10.52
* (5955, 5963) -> 10.56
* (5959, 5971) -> 10.43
